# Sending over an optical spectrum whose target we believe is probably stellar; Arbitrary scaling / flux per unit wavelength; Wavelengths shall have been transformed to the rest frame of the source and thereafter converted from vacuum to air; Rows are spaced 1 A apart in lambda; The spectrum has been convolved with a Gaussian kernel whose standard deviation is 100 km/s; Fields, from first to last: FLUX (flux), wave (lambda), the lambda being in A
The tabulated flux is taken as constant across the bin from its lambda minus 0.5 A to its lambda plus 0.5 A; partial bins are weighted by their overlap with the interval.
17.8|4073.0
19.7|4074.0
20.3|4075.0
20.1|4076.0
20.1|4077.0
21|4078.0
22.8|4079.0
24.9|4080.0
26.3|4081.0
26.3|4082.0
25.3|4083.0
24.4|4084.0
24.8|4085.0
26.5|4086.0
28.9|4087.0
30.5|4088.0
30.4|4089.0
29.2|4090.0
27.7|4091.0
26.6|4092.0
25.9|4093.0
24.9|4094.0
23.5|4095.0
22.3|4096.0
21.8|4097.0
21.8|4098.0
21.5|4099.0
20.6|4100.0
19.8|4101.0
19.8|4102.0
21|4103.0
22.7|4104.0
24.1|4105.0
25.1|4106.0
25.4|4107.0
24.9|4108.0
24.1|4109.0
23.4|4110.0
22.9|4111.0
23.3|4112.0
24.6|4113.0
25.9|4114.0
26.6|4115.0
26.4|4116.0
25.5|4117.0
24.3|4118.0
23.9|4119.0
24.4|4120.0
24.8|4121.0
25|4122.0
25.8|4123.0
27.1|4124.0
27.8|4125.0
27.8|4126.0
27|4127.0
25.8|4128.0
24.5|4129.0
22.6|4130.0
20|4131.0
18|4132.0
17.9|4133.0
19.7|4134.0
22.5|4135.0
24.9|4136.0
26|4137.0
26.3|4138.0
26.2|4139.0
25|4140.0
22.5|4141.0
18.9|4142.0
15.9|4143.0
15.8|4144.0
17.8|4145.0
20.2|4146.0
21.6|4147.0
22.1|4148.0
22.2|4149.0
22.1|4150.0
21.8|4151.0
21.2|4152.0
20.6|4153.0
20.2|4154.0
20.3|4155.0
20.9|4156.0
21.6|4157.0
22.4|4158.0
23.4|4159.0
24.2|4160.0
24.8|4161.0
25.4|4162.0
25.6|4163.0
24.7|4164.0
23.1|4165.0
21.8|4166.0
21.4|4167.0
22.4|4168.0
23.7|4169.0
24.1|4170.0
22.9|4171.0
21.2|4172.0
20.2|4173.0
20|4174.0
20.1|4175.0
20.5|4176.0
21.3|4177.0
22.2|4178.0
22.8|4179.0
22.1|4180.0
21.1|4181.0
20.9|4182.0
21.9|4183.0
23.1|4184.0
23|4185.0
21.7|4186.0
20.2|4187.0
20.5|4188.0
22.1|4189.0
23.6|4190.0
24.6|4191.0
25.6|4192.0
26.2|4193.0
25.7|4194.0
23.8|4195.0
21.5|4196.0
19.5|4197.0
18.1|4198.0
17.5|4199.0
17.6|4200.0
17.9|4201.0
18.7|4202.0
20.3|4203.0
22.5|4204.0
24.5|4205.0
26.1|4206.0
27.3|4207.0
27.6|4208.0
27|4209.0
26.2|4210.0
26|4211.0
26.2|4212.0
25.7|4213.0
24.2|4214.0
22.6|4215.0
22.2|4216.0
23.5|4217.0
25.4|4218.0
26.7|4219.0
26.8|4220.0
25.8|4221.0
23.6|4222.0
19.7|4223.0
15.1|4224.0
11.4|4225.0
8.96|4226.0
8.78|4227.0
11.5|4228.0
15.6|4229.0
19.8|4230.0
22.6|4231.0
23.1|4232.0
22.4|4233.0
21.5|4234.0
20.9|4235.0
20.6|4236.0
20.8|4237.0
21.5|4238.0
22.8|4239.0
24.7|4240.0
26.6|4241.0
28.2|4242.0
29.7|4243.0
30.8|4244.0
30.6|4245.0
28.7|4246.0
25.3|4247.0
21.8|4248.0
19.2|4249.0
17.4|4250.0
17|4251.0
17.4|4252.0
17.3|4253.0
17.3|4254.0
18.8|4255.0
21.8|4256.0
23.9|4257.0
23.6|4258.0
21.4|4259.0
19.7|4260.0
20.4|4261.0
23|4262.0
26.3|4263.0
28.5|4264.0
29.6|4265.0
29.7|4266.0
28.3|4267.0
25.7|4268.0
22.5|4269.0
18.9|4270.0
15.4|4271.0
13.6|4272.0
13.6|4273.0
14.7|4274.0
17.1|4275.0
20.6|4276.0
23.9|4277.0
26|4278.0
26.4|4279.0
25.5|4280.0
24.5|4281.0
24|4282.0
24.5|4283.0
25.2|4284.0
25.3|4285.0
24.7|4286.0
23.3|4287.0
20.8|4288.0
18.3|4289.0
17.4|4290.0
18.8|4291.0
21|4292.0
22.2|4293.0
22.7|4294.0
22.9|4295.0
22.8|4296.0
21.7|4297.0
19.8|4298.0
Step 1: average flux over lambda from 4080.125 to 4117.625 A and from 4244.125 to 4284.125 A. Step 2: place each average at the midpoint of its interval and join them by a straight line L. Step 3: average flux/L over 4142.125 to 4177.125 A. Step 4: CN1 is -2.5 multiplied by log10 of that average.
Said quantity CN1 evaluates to 0.11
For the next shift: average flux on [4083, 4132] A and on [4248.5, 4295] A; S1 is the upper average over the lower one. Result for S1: 0.9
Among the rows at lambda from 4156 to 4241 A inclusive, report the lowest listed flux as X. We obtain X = 8.78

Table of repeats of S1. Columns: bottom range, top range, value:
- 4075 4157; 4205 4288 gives 0.96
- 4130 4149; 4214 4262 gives 1.01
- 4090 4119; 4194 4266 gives 0.93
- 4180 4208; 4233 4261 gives 1.02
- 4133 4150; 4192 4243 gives 1.02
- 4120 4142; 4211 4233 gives 0.86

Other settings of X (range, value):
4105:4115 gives 22.9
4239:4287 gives 13.6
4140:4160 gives 15.8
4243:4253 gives 17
